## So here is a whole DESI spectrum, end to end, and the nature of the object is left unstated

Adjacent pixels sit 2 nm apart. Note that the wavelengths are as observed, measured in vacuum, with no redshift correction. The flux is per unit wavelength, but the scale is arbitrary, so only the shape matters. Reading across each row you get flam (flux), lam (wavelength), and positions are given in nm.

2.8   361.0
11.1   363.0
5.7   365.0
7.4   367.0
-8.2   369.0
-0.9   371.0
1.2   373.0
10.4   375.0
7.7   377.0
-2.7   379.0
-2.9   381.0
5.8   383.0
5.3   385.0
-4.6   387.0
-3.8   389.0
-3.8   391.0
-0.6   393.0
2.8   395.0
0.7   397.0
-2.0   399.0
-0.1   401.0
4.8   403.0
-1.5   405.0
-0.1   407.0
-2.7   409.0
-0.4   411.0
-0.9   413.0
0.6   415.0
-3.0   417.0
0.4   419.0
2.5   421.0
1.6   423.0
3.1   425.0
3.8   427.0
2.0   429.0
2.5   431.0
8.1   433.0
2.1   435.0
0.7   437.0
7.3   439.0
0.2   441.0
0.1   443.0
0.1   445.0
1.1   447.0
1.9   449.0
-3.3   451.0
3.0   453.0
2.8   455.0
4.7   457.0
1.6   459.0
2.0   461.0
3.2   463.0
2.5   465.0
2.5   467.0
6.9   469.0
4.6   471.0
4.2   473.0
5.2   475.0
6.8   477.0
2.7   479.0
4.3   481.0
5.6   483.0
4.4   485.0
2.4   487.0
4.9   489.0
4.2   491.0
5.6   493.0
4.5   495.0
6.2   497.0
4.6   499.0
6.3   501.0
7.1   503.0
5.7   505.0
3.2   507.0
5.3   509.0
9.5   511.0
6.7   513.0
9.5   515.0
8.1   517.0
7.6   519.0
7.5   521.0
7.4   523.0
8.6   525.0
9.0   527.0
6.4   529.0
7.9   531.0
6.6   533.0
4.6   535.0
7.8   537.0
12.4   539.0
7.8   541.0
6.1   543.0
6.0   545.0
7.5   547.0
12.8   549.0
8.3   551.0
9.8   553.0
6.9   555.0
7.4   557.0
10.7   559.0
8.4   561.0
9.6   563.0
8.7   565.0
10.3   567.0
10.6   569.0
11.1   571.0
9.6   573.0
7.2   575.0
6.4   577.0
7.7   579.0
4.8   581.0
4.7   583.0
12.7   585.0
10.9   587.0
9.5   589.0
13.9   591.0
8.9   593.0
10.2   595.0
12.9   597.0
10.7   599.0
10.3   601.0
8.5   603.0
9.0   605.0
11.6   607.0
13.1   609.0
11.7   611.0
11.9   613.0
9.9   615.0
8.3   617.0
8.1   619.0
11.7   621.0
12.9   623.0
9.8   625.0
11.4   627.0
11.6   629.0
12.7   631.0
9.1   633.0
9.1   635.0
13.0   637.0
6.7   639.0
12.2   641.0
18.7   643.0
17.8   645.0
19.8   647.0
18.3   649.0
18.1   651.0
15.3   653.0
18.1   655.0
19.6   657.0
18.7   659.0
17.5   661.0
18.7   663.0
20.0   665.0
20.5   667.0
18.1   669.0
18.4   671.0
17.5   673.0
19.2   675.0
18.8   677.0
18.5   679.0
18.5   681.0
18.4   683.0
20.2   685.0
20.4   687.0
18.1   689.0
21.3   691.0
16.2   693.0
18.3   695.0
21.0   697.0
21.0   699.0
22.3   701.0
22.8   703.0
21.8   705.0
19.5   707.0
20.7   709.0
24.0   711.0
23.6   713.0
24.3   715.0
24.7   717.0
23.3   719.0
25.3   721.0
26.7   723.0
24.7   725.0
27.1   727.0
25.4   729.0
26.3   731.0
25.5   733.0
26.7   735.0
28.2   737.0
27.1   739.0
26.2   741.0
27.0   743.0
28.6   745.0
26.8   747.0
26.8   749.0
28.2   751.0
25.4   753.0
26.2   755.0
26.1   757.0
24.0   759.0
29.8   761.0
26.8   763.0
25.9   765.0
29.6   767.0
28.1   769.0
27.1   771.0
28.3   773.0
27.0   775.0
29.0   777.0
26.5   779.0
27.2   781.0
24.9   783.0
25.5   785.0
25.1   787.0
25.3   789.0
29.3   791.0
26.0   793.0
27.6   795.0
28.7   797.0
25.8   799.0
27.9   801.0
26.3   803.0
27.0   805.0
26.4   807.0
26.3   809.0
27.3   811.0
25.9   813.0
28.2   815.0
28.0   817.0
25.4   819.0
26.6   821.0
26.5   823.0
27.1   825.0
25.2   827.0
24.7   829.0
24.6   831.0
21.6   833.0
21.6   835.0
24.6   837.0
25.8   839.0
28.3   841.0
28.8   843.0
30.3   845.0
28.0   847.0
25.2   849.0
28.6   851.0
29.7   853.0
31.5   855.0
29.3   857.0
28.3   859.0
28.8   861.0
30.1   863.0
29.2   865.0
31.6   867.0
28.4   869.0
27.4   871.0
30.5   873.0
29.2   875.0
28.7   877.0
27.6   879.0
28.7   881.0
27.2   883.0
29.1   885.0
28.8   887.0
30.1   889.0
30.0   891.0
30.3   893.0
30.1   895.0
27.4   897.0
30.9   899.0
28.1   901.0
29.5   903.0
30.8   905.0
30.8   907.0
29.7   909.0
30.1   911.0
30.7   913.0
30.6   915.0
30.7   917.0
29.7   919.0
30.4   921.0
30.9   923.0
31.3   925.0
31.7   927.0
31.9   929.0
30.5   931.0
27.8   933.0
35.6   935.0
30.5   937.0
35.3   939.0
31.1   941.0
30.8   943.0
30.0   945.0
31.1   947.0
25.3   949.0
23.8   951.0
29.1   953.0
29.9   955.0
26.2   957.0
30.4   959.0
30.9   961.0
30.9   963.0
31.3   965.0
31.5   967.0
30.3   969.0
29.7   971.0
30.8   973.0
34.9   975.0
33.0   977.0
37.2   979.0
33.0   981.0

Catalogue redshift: 0.61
